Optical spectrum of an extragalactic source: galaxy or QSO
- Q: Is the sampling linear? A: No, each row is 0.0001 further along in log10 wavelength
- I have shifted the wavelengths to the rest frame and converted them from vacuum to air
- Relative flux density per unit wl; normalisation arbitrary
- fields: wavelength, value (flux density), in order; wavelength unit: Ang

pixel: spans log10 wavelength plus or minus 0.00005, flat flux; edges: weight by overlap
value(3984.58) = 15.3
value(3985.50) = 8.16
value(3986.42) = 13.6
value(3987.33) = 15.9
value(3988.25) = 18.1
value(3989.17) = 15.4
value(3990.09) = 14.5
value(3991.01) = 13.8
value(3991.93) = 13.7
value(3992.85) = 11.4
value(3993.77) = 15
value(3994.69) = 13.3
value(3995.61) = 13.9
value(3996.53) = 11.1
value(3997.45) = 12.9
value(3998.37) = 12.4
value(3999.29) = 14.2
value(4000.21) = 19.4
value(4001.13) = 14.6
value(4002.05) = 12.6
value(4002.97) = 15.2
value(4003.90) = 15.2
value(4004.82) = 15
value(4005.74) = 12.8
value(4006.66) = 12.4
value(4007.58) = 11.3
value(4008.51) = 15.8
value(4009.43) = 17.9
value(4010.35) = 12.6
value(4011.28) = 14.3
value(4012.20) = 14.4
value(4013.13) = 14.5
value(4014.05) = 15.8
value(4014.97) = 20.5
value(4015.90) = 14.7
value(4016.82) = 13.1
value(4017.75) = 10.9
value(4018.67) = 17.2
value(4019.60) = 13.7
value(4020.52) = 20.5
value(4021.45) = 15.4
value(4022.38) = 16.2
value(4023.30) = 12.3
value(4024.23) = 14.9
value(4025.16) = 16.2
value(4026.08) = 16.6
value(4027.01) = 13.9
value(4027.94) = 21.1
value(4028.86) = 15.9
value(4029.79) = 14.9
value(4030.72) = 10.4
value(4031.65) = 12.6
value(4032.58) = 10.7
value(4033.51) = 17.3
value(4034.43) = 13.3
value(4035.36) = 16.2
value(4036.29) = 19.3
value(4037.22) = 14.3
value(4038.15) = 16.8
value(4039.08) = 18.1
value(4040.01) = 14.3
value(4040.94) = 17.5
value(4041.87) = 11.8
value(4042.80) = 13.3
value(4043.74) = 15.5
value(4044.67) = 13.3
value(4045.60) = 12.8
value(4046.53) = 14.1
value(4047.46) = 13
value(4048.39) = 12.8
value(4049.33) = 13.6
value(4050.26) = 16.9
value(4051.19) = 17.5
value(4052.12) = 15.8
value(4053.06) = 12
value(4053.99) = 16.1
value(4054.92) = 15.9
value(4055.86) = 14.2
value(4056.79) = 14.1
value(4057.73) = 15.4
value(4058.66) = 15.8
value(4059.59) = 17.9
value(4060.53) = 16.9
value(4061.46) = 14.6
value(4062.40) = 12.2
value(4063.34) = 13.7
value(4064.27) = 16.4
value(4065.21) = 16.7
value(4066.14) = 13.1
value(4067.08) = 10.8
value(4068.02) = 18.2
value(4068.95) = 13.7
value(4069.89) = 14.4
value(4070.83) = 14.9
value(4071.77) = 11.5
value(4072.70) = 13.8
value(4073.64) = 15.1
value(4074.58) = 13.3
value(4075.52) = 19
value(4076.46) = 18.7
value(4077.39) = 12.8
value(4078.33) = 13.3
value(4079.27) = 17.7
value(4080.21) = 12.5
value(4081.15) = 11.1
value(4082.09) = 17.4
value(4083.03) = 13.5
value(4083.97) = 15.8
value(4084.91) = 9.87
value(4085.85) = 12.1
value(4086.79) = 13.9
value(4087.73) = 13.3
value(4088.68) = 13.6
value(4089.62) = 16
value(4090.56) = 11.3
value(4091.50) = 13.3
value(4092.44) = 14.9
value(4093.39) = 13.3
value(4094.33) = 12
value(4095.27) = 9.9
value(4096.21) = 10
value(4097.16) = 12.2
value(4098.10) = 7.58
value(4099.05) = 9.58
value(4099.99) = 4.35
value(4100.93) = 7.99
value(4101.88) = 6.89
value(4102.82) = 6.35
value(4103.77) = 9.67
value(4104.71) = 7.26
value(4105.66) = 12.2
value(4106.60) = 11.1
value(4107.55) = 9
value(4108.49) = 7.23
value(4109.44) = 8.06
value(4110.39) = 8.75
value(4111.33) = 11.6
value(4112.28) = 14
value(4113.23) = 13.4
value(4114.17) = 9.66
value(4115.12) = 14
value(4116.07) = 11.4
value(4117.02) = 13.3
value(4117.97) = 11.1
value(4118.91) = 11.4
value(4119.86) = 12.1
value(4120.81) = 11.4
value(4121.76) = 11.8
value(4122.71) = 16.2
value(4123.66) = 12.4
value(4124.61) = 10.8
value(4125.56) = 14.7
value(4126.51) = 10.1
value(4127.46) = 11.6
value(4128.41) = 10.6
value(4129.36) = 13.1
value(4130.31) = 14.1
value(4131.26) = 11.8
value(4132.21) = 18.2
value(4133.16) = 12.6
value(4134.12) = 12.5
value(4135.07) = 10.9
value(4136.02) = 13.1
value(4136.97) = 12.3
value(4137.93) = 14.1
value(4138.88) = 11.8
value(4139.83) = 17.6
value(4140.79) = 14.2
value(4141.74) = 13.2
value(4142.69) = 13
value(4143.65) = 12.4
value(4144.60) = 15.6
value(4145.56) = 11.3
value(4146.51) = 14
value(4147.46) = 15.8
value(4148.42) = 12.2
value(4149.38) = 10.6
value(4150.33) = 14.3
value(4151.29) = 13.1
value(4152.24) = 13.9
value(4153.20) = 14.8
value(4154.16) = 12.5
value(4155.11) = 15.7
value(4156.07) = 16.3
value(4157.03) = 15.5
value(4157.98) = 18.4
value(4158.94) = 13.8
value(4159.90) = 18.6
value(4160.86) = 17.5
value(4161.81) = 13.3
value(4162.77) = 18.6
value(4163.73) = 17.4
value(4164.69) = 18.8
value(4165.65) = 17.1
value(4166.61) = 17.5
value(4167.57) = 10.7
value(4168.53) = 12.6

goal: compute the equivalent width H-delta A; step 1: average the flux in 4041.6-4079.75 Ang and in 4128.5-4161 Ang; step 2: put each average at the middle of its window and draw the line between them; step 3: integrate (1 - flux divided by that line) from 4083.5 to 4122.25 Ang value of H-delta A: 8.96 Ang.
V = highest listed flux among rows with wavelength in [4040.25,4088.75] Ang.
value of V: 19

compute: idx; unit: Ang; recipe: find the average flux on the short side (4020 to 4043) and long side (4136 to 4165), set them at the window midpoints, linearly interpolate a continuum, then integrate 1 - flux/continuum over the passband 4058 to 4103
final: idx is 5.5 Ang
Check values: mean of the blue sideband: 15.4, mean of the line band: 13.2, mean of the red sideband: 14.6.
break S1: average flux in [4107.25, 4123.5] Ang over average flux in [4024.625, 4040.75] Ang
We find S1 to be 0.7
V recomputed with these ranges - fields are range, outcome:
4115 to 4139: 18.2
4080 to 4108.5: 17.4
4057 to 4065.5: 17.9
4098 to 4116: 14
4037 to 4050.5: 18.1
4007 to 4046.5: 21.1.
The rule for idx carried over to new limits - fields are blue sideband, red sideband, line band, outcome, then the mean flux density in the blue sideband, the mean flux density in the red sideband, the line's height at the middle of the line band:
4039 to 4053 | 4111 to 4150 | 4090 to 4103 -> 3.3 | 14.5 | 12.8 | 13.5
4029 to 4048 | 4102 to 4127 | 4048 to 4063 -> -1.5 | 14.5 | 11.1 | 13.7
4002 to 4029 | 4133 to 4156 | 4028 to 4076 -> -0.5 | 15.1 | 13.5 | 14.7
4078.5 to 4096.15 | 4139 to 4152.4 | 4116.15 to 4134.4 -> 1.2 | 13.3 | 13.6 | 13.5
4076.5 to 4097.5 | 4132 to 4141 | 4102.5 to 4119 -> 3.5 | 13.3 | 13.6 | 13.4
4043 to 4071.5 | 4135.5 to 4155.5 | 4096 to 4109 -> 5.0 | 14.7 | 13.6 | 14.1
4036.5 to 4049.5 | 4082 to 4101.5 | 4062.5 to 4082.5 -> -2.7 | 14.5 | 11.9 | 12.9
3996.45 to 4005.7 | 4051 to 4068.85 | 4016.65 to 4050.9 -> -0.4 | 14.3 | 15.1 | 14.7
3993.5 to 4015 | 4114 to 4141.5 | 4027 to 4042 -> -1.5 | 14.3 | 12.8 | 14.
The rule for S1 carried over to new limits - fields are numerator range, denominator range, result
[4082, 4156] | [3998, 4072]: 0.82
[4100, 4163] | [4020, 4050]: 0.84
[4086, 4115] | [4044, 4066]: 0.72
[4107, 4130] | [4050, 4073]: 0.78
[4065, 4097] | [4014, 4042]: 0.90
